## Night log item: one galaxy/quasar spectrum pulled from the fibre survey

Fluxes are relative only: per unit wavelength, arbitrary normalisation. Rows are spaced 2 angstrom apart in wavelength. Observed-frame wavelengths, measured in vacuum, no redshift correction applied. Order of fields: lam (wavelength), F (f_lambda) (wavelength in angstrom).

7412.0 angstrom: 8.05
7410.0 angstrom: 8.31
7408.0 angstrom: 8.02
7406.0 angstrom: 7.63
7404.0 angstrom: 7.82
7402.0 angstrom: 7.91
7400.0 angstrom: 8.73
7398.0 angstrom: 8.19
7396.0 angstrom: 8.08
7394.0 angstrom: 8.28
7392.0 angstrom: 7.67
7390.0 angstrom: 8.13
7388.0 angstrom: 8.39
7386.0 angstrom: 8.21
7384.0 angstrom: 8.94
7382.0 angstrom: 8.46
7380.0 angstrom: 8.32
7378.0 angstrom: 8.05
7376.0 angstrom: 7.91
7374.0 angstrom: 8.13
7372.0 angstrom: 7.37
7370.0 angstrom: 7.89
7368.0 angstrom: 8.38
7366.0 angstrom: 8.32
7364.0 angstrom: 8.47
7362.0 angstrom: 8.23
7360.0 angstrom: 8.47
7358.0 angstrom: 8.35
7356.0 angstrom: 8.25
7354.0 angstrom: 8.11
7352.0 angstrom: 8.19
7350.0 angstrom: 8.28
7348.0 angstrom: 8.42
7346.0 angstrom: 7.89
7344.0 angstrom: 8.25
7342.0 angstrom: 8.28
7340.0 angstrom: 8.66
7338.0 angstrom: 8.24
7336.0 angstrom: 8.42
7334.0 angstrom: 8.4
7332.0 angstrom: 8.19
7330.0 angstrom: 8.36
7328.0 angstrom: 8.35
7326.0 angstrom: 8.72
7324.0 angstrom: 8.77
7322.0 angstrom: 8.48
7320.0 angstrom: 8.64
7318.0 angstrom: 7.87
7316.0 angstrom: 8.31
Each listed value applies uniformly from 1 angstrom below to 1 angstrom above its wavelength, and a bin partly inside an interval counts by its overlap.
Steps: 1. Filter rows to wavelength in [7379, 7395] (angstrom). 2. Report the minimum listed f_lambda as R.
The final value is 7.67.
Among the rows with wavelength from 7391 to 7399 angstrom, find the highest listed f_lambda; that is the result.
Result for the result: 8.28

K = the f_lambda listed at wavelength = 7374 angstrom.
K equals 8.13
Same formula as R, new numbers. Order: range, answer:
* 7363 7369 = 8.32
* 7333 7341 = 8.24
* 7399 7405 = 7.82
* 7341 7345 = 8.25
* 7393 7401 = 8.08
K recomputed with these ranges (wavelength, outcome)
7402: 7.91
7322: 8.48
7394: 8.28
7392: 7.67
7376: 7.91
